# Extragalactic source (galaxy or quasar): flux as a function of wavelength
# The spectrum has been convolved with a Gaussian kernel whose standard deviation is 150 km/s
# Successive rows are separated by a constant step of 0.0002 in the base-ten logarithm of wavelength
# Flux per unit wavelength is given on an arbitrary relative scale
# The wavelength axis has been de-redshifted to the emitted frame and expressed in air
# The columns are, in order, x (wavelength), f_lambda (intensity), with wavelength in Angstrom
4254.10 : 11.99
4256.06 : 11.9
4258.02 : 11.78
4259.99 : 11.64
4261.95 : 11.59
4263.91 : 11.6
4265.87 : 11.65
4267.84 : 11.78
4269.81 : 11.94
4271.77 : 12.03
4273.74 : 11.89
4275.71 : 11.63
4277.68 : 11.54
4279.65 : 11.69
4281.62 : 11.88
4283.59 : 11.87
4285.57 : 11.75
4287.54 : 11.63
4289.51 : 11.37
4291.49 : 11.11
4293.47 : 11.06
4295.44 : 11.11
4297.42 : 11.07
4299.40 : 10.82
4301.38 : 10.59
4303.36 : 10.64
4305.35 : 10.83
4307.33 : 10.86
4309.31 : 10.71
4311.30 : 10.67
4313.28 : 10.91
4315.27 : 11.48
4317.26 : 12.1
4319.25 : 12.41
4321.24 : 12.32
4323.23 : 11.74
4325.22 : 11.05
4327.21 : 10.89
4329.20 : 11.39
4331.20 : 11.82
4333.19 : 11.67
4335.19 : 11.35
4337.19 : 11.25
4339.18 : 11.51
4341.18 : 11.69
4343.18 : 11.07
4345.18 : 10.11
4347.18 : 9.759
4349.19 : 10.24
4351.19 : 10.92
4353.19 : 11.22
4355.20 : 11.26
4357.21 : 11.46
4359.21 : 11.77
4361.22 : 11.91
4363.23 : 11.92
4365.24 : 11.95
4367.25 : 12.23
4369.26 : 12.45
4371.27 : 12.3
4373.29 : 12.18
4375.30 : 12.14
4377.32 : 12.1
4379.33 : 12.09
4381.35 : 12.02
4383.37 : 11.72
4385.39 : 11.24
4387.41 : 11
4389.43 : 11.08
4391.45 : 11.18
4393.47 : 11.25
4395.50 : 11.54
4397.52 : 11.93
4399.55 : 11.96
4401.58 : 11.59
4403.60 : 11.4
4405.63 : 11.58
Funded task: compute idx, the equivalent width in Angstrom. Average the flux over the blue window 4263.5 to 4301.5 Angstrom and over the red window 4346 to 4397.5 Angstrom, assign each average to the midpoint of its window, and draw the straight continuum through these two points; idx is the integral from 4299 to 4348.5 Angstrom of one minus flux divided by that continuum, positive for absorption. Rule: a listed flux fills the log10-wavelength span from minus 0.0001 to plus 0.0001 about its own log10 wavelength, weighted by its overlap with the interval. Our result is 1.5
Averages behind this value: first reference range 11.5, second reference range 11.6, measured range 11.2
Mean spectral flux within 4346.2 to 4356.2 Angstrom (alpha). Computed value 10.7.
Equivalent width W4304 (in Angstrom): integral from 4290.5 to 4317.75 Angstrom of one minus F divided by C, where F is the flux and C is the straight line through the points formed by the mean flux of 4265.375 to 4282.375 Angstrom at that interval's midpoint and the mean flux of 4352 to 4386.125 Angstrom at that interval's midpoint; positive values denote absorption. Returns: 1.9 Angstrom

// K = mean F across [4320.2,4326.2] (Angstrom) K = 11.7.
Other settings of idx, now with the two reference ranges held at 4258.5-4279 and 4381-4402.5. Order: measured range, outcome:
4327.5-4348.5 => 0.82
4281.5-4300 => 0.52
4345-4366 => 0.70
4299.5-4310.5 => 0.87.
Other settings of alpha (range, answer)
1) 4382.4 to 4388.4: 11.3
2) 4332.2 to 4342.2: 11.5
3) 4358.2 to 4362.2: 11.9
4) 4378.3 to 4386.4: 11.8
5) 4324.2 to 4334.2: 11.4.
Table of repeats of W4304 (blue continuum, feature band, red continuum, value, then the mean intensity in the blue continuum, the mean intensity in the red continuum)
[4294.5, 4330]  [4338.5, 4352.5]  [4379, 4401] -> 0.7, 11.2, 11.5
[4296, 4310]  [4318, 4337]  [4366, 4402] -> -0.9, 10.8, 11.8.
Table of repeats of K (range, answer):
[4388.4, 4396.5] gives 11.3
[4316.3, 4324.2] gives 12.1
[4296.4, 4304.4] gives 10.8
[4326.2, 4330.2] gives 11.1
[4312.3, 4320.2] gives 11.7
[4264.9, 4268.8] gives 11.7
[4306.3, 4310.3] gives 10.8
